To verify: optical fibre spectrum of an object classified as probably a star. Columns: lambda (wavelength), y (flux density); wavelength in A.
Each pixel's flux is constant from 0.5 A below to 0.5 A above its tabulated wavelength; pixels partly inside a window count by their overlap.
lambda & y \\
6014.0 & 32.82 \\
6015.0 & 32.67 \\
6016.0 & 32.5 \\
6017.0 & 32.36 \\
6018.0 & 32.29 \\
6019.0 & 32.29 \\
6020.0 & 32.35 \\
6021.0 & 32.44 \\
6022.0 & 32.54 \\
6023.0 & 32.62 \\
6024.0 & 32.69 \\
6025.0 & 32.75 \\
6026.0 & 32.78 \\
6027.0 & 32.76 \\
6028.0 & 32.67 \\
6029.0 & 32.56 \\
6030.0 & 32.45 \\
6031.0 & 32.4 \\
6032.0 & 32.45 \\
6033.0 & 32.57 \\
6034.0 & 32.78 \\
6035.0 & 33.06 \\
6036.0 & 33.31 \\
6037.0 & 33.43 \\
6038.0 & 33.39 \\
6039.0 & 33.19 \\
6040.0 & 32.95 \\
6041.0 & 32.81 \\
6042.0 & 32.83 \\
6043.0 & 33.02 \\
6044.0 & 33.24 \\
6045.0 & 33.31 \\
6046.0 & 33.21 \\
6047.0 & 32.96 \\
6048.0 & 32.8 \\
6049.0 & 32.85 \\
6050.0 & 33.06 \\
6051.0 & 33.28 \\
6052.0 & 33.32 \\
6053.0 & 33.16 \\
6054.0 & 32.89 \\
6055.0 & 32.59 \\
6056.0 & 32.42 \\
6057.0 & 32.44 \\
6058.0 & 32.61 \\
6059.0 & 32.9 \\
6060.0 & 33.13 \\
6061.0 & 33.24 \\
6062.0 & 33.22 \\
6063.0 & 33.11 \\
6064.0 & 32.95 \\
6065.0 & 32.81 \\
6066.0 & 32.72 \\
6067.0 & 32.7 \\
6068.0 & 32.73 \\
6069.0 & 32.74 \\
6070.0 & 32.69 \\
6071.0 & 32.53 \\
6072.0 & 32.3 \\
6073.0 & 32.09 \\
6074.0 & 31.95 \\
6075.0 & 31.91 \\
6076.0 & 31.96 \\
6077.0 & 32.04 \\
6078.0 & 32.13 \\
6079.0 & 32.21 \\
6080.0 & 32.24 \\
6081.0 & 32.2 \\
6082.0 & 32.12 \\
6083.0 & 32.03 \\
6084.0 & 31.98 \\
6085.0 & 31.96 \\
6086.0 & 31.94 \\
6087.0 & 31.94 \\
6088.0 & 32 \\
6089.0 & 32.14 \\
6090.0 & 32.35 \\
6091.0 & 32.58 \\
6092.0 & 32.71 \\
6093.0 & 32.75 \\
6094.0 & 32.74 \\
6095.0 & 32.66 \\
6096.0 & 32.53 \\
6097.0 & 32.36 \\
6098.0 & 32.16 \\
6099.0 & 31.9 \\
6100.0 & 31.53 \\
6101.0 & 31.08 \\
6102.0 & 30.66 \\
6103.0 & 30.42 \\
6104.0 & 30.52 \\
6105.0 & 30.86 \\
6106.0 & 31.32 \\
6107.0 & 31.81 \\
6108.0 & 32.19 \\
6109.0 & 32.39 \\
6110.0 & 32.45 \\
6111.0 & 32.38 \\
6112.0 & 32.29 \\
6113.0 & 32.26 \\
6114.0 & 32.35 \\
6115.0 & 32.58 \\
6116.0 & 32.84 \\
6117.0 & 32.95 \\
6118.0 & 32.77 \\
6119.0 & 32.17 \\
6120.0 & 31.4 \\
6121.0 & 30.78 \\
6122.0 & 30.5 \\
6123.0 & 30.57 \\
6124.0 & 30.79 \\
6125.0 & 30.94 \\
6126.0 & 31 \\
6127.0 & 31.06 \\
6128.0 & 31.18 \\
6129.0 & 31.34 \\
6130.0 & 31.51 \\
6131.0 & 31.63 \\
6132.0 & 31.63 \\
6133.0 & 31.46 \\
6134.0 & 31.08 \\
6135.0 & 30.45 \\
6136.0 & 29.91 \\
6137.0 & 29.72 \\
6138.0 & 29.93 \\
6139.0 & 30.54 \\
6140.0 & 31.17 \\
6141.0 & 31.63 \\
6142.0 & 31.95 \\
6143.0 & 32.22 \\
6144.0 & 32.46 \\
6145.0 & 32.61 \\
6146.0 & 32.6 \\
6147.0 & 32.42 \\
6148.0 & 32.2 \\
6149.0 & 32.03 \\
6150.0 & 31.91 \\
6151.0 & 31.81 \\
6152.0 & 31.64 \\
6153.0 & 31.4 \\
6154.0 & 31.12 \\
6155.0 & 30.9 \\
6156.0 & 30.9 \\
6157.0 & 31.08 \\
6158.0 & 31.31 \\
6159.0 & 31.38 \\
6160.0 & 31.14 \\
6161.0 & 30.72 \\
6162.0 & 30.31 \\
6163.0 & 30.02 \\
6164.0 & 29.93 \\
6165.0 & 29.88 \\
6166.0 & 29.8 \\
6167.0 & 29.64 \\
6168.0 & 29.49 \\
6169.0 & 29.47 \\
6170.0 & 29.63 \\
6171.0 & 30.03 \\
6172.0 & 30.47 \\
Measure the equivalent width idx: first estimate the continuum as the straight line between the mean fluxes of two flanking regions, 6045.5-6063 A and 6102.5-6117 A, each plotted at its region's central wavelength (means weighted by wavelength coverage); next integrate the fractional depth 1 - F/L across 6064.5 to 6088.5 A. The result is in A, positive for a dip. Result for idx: 0.22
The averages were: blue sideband 33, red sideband 31.9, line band 32.2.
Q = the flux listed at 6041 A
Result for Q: 32.81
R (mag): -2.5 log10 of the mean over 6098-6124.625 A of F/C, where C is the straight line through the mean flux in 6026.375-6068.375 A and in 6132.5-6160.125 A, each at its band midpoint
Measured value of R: 0.008 mag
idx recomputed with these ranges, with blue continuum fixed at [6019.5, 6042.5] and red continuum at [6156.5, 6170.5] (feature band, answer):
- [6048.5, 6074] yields -0.5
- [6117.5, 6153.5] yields -0.7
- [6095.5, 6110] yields -0.1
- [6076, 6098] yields -0.4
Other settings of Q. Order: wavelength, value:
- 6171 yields 30.03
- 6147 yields 32.42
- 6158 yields 31.31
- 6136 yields 29.91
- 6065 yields 32.81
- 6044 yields 33.24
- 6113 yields 32.26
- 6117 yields 32.95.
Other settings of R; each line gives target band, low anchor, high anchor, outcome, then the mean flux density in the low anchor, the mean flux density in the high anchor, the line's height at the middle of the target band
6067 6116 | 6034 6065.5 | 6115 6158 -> 0.01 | 33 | 31.4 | 32.3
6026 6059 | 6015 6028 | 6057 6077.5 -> -0.01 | 32.5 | 32.6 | 32.6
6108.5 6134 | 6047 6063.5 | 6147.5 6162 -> 0.01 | 32.9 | 31.4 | 31.9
